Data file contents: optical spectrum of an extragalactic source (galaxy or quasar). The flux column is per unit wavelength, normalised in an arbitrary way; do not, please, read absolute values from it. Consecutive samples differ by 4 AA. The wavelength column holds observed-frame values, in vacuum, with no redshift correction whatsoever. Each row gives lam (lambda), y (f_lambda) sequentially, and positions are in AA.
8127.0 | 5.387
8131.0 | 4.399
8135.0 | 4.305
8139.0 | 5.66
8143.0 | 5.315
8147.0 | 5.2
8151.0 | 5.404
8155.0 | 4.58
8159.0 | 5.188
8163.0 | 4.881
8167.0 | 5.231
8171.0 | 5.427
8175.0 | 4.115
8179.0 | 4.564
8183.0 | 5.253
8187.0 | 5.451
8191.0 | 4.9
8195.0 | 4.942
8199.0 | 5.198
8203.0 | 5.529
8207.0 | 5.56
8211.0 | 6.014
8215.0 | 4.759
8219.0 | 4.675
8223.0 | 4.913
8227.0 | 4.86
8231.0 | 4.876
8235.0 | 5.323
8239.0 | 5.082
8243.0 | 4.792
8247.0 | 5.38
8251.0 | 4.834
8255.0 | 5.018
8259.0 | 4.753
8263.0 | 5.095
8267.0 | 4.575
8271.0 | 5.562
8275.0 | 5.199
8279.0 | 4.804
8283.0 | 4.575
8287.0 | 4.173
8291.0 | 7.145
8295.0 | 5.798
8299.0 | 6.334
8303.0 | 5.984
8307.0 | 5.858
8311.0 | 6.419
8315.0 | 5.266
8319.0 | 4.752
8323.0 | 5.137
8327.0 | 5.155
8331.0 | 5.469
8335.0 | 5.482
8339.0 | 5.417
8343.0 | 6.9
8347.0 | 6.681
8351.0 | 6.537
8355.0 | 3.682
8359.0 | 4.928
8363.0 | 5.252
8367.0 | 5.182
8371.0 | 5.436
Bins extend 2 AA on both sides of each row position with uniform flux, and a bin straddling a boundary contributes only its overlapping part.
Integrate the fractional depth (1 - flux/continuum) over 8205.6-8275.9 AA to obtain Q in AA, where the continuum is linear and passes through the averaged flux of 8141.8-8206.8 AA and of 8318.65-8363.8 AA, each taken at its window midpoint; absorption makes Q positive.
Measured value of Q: 2.4 AA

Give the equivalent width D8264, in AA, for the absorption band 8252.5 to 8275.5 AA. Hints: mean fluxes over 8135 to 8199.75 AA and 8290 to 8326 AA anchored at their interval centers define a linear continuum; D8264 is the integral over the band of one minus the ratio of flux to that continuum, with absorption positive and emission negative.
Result 2.3 AA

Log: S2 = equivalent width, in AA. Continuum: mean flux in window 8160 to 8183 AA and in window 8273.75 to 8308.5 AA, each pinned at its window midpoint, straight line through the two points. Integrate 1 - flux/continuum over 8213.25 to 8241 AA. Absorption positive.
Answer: 1.4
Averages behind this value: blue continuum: 4.89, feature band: 4.93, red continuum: 5.54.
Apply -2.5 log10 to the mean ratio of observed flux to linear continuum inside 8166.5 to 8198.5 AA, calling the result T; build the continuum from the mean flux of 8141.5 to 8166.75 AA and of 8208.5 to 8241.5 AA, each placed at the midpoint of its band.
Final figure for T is 0.02 mag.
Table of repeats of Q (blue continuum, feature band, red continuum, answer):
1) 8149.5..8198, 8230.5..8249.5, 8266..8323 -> 0.5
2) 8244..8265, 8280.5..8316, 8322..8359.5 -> -2.9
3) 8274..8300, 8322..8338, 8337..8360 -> 0.9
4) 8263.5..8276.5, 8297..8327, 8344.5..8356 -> -0.8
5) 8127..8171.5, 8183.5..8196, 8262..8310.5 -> 0.1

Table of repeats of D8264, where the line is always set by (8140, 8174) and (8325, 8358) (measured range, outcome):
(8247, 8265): 1.4 AA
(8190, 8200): 0.4 AA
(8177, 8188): 0.3 AA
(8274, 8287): 1.8 AA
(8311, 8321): 0.5 AA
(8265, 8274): 0.6 AA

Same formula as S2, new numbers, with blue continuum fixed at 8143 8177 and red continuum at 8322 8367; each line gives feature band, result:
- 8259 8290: 2.3 AA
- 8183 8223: -0.6 AA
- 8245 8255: 0.3 AA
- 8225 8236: 0.5 AA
